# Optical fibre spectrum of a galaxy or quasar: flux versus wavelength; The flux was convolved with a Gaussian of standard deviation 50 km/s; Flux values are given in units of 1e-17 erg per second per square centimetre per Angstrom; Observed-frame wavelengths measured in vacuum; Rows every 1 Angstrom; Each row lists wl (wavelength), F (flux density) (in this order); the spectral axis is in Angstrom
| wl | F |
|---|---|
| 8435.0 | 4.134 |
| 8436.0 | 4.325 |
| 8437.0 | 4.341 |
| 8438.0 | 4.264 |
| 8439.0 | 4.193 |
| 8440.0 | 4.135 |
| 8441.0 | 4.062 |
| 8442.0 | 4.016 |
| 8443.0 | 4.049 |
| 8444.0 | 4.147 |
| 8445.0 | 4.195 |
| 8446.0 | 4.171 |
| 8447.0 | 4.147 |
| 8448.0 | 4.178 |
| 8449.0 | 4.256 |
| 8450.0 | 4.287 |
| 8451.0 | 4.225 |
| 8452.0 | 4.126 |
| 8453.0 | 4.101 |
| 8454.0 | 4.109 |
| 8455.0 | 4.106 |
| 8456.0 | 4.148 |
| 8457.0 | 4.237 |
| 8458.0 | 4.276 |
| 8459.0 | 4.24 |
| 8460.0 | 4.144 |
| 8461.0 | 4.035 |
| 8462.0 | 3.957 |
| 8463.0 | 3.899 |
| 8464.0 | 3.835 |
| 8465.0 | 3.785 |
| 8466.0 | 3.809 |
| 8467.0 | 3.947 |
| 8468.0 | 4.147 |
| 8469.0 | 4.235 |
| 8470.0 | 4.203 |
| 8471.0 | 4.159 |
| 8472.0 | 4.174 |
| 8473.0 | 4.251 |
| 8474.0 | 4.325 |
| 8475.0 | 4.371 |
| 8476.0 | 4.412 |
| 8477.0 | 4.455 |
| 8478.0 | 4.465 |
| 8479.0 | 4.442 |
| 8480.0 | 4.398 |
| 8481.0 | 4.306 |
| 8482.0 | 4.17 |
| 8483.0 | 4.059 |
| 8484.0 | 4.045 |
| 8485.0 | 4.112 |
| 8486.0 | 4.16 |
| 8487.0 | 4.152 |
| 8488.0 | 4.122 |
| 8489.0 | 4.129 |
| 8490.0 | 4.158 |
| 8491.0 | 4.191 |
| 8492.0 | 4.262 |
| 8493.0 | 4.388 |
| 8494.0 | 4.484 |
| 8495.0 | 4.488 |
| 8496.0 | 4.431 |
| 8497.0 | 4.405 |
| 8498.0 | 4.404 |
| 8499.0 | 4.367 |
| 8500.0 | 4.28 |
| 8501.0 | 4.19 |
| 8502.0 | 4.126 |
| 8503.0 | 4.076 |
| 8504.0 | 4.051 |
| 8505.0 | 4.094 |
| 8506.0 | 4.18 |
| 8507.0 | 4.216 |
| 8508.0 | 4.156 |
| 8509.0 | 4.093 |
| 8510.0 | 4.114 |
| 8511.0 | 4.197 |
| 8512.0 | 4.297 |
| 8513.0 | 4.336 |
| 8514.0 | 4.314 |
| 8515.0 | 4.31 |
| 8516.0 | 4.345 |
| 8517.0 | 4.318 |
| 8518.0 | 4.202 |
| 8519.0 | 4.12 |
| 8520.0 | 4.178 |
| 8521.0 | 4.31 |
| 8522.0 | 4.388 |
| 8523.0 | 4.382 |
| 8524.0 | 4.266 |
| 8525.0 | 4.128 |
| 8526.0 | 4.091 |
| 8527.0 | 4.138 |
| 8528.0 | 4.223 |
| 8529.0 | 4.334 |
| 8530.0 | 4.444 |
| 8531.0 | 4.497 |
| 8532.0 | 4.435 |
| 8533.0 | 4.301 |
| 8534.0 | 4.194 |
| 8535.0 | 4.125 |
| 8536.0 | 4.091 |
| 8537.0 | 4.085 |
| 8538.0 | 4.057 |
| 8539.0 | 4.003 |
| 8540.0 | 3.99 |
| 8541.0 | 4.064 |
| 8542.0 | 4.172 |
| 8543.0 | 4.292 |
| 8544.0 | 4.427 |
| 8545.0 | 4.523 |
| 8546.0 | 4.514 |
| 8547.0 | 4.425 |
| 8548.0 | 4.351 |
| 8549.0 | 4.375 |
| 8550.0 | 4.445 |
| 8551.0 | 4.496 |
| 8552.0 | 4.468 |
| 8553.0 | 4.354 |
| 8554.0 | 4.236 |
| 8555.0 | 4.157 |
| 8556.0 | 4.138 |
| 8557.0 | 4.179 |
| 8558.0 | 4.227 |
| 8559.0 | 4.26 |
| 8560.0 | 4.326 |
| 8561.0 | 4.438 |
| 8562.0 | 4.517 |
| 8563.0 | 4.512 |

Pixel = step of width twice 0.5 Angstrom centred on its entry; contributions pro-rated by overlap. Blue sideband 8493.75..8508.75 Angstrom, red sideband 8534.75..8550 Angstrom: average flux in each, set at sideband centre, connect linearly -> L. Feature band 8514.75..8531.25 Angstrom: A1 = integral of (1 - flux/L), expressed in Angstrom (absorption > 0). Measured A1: -0.1 Angstrom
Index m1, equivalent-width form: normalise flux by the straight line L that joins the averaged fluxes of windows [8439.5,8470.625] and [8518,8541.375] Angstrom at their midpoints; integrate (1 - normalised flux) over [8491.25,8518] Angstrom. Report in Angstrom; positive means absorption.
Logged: -0.6 Angstrom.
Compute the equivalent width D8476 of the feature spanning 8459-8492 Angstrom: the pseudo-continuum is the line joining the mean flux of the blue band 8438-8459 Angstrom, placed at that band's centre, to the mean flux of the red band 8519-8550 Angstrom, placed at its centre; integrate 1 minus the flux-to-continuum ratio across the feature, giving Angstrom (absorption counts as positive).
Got 0.26 Angstrom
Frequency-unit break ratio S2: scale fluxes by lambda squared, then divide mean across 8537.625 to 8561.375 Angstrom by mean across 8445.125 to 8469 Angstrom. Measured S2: 1.1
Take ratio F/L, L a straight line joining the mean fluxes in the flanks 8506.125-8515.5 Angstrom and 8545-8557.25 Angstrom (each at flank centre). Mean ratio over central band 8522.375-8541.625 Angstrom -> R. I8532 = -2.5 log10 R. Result 0.02 mag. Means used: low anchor 4.22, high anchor 4.36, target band 4.2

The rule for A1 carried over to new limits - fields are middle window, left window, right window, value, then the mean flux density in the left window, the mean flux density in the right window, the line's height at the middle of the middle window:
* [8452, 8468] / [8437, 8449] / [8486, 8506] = 0.5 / 4.15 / 4.25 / 4.18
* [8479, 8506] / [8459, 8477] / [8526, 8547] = -0.5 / 4.11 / 4.25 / 4.16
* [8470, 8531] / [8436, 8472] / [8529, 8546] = -1.0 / 4.12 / 4.24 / 4.19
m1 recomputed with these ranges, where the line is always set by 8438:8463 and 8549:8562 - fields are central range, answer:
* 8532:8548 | 0.25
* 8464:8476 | 0.14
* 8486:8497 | -0.17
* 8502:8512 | 0.24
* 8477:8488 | -0.10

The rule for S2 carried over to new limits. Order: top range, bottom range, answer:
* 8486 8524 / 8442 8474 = 1.04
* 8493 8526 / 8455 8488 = 1.03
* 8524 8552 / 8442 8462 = 1.05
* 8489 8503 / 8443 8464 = 1.05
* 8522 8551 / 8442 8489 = 1.04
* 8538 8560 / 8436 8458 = 1.05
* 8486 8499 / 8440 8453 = 1.05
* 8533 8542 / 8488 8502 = 0.96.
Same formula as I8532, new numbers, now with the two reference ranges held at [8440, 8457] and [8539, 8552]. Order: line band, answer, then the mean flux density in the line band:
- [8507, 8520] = 0.010 mag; 4.23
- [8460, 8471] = 0.048 mag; 4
